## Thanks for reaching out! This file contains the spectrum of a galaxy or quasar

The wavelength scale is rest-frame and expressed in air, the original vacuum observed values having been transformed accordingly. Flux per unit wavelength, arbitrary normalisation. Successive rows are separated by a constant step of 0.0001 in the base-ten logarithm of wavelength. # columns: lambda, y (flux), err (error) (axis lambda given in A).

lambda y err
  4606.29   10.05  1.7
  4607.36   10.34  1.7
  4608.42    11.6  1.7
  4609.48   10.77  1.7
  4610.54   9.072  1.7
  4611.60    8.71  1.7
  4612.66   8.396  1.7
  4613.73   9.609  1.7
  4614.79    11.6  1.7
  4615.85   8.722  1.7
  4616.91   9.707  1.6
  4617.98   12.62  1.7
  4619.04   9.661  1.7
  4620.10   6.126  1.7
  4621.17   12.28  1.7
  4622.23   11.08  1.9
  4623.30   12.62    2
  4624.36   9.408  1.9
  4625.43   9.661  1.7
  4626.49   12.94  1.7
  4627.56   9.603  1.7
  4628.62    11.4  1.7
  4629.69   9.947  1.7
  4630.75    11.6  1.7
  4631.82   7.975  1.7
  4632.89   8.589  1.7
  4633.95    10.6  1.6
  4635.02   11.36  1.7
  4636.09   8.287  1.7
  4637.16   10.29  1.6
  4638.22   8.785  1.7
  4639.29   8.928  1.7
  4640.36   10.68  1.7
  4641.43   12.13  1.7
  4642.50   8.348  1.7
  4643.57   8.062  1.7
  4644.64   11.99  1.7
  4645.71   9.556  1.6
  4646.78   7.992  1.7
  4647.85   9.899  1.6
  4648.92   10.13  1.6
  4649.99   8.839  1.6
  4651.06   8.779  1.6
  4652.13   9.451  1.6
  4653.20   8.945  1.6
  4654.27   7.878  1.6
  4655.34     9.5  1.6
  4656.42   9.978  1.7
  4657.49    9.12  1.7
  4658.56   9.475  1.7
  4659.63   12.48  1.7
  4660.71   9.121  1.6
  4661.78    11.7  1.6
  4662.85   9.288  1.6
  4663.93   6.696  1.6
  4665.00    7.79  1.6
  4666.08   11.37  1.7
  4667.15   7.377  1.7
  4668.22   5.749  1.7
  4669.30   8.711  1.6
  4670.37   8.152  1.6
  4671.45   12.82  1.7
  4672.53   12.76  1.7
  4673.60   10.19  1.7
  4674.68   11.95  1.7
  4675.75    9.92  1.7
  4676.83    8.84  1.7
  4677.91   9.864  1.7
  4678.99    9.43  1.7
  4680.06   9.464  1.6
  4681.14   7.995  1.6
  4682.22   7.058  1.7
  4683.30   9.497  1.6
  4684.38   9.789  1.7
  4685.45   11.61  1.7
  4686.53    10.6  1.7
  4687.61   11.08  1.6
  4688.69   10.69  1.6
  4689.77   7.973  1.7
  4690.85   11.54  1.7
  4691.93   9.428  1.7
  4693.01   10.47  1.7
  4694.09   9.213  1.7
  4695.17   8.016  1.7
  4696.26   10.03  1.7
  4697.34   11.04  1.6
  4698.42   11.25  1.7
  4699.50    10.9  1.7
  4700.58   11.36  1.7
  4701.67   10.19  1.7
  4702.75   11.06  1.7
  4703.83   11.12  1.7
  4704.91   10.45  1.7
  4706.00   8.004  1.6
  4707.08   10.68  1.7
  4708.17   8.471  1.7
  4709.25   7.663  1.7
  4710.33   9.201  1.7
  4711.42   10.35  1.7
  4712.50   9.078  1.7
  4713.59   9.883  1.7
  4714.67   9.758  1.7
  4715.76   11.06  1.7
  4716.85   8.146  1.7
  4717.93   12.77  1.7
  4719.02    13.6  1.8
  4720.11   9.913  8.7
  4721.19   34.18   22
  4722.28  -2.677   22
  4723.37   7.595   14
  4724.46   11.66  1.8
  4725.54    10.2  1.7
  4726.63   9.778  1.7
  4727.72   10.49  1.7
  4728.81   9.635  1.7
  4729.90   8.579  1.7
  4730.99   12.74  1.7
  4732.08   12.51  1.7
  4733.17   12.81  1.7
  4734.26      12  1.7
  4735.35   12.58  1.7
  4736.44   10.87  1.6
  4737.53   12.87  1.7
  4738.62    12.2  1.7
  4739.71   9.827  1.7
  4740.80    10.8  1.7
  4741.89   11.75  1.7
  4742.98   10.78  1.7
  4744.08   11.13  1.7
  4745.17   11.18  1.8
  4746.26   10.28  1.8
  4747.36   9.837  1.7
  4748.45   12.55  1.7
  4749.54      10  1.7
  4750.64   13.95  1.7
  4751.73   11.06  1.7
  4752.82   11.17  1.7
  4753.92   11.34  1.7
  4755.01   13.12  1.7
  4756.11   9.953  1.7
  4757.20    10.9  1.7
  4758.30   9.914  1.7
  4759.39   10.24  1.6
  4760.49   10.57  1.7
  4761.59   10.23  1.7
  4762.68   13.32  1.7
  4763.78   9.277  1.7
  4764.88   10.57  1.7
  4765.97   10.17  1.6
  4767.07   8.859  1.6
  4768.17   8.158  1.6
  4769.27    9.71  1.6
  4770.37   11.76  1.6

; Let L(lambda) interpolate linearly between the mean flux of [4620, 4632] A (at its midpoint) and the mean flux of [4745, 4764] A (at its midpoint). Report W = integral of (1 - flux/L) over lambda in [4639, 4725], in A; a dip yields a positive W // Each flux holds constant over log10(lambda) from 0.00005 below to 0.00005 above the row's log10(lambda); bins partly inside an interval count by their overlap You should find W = 6.9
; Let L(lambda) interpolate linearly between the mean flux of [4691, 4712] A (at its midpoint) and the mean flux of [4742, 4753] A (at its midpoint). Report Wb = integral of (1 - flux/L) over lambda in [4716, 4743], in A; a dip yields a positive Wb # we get -1.8 A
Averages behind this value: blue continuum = 9.97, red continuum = 11.2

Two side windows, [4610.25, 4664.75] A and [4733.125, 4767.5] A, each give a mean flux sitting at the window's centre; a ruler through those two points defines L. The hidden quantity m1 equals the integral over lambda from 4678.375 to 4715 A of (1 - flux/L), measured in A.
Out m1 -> 2.3 A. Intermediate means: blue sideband 9.79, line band 9.84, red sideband 11.1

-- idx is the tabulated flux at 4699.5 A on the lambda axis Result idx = 10.9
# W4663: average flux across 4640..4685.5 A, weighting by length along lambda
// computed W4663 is 9.52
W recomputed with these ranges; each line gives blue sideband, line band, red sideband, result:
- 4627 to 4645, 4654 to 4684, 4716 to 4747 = 2.7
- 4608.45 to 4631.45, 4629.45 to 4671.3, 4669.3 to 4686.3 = 2.9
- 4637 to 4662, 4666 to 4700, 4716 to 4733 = 1.9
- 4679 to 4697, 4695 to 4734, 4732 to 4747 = -0.1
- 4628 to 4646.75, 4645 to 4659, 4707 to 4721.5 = 1.3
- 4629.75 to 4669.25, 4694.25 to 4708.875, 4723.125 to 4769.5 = 0.1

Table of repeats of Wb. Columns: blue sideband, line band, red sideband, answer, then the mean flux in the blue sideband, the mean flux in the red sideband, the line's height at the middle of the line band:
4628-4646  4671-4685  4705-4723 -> 0.4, 9.92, 10.6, 10.3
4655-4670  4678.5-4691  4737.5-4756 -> 0.1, 9.15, 11.3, 9.73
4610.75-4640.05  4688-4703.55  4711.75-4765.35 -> 0.7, 10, 11.1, 10.7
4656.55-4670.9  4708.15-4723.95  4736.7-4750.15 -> -0.4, 9.04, 11.1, 10.4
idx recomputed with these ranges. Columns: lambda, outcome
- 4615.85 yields 8.722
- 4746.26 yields 10.28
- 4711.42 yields 10.35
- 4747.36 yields 9.837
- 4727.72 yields 10.49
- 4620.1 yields 6.126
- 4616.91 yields 9.707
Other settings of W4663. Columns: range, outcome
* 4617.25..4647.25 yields 10.1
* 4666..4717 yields 9.82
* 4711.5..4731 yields 10.8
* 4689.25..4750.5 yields 10.7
